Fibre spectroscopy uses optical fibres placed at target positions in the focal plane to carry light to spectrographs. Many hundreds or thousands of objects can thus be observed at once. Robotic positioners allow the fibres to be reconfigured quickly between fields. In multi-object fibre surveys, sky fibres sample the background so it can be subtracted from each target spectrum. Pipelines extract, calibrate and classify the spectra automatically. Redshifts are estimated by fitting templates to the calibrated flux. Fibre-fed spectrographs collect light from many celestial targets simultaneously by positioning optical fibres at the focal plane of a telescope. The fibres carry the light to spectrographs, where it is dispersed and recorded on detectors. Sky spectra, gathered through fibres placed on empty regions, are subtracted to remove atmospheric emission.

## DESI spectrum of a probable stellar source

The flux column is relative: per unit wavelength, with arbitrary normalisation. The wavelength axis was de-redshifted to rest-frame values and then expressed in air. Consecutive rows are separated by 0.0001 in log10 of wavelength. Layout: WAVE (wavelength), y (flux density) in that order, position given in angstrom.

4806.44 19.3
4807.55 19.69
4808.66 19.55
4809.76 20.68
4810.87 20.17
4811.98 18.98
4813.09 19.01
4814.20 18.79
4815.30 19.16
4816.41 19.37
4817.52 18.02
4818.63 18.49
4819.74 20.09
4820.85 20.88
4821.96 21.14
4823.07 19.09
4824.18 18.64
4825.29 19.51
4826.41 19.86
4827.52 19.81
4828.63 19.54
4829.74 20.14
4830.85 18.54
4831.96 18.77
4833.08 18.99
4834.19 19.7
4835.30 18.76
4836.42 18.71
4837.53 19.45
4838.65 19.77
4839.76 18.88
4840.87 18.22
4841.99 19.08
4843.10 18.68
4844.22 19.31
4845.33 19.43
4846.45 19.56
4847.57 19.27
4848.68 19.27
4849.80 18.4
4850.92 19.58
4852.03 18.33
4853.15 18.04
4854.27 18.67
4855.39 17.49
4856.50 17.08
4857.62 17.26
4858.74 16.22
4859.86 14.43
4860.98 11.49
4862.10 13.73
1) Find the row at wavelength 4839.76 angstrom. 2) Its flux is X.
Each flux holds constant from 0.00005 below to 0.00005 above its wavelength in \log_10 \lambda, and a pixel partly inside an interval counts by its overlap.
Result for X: 18.88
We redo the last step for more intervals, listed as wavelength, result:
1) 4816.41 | 19.37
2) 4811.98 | 18.98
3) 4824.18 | 18.64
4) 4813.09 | 19.01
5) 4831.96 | 18.77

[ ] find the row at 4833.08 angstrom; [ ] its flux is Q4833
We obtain 18.99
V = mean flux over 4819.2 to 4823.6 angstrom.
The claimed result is 20.3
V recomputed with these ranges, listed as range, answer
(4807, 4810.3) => 20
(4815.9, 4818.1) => 18.7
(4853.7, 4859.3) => 17.3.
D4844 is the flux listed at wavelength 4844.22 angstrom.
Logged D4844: 19.31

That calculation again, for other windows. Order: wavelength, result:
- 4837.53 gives 19.45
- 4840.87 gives 18.22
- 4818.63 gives 18.49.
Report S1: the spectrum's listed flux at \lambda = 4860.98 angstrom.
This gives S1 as 11.49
